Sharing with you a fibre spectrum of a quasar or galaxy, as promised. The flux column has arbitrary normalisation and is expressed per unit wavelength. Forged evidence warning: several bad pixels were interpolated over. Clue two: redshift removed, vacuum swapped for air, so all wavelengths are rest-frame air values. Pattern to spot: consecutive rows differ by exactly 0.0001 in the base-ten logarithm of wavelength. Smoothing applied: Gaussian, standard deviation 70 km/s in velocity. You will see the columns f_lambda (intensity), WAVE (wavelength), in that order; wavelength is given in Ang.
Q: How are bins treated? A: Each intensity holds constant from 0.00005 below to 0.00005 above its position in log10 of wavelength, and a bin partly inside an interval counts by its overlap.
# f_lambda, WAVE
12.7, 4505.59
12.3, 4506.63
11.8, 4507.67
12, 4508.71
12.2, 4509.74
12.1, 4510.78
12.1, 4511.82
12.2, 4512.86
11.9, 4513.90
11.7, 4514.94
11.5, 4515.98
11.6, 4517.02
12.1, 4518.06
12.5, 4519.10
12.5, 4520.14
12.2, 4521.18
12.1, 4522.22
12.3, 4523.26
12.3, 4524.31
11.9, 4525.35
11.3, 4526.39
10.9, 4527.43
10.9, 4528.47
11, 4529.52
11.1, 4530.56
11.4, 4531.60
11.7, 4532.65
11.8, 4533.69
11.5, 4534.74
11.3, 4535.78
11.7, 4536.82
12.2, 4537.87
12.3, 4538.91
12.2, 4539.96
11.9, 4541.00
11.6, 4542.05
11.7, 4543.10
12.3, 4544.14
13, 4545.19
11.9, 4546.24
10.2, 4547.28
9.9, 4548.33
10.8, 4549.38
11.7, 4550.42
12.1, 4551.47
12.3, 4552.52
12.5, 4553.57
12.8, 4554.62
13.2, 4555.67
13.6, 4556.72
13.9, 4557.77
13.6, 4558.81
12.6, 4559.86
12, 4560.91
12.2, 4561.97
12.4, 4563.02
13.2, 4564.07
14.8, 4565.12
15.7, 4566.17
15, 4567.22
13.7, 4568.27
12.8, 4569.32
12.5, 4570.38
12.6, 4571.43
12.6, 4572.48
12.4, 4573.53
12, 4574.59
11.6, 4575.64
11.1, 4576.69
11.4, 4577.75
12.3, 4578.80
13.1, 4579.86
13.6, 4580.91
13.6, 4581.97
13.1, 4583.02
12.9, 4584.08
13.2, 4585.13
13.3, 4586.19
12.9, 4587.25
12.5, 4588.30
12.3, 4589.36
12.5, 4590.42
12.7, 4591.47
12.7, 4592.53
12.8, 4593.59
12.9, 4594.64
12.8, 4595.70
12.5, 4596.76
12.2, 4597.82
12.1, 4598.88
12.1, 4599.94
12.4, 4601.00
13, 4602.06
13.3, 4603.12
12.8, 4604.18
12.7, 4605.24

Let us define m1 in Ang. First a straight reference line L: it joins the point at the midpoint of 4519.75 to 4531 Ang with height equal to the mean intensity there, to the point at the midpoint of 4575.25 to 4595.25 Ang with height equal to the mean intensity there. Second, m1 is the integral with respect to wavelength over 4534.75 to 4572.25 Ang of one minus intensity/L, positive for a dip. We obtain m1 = -1.11 Ang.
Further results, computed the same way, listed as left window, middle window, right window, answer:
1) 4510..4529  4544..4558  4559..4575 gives 0.65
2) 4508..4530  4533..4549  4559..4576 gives 0.91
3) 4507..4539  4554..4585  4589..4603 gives -1.75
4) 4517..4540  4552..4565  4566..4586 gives -0.48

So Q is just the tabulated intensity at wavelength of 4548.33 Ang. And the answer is 9.9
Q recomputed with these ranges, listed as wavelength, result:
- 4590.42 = 12.5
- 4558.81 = 13.6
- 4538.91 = 12.3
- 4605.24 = 12.7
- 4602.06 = 13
